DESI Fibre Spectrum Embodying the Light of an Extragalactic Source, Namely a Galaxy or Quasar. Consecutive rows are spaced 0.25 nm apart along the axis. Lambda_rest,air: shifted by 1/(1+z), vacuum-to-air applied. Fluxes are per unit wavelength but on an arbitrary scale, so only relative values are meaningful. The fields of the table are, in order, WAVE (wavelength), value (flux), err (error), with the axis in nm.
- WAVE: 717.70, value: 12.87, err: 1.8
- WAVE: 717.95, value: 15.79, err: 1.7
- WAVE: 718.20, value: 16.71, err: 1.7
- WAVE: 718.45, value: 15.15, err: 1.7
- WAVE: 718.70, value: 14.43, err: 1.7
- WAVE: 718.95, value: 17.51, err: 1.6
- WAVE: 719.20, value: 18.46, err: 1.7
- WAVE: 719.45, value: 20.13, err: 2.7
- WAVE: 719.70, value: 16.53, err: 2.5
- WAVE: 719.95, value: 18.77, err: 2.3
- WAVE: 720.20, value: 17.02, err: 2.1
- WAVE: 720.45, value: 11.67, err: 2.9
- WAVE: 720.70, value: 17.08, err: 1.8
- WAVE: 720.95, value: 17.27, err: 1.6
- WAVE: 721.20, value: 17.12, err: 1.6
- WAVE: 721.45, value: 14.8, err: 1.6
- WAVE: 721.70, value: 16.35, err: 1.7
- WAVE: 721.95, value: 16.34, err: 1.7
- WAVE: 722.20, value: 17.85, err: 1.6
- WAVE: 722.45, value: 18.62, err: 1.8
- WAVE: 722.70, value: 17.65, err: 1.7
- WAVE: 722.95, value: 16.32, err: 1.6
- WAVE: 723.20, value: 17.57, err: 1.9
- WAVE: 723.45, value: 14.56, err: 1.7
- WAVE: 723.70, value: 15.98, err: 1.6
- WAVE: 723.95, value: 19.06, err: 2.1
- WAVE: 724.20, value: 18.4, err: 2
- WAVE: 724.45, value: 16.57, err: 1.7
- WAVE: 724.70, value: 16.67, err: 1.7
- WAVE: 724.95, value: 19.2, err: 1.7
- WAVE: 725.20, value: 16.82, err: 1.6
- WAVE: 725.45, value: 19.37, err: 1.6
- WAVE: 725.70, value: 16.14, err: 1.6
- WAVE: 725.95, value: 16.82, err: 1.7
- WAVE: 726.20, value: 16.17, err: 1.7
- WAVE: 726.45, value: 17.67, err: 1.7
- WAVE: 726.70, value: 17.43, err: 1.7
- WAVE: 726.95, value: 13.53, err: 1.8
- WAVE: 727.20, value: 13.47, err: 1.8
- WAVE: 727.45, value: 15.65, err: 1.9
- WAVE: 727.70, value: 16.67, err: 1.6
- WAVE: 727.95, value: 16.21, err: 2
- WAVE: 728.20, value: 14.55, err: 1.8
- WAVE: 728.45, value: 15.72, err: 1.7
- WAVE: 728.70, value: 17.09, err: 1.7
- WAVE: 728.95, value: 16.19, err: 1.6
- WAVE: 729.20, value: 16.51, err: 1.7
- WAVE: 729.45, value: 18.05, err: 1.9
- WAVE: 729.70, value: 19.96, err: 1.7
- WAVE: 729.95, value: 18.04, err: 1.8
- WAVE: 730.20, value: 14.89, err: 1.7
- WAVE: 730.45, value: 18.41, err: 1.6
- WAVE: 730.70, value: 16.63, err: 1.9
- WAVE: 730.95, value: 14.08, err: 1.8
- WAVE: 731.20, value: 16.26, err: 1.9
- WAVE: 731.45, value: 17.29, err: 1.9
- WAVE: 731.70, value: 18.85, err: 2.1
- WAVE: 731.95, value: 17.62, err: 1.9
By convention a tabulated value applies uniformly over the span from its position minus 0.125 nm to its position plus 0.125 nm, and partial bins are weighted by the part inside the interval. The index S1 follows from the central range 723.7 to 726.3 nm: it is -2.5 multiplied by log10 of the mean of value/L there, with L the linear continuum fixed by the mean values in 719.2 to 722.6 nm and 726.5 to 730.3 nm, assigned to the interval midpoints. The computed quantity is -0.06 mag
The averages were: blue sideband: 17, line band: 17.5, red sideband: 16.3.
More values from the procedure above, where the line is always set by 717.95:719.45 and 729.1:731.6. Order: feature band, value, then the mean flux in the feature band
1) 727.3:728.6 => 0.081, 15.7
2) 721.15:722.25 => 0.028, 16.4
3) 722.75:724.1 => 0.004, 16.8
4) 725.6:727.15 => 0.050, 16.2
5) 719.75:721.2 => 0.021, 16.4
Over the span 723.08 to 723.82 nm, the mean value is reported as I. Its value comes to 16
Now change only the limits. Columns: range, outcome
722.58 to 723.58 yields 16.5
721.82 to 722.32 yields 17.1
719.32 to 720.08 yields 18.5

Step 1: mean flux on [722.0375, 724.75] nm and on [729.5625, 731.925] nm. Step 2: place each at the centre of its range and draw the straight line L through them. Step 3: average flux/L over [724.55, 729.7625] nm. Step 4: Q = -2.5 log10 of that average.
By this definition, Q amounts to 0.04 mag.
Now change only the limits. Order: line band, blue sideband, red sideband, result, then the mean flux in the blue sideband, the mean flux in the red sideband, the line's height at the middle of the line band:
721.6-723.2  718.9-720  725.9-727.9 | 0.01 mag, 18.3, 15.9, 17.4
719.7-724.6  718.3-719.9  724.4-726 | 0.03 mag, 17.1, 17.4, 17.3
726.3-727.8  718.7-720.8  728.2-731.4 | 0.07 mag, 17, 16.7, 16.8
